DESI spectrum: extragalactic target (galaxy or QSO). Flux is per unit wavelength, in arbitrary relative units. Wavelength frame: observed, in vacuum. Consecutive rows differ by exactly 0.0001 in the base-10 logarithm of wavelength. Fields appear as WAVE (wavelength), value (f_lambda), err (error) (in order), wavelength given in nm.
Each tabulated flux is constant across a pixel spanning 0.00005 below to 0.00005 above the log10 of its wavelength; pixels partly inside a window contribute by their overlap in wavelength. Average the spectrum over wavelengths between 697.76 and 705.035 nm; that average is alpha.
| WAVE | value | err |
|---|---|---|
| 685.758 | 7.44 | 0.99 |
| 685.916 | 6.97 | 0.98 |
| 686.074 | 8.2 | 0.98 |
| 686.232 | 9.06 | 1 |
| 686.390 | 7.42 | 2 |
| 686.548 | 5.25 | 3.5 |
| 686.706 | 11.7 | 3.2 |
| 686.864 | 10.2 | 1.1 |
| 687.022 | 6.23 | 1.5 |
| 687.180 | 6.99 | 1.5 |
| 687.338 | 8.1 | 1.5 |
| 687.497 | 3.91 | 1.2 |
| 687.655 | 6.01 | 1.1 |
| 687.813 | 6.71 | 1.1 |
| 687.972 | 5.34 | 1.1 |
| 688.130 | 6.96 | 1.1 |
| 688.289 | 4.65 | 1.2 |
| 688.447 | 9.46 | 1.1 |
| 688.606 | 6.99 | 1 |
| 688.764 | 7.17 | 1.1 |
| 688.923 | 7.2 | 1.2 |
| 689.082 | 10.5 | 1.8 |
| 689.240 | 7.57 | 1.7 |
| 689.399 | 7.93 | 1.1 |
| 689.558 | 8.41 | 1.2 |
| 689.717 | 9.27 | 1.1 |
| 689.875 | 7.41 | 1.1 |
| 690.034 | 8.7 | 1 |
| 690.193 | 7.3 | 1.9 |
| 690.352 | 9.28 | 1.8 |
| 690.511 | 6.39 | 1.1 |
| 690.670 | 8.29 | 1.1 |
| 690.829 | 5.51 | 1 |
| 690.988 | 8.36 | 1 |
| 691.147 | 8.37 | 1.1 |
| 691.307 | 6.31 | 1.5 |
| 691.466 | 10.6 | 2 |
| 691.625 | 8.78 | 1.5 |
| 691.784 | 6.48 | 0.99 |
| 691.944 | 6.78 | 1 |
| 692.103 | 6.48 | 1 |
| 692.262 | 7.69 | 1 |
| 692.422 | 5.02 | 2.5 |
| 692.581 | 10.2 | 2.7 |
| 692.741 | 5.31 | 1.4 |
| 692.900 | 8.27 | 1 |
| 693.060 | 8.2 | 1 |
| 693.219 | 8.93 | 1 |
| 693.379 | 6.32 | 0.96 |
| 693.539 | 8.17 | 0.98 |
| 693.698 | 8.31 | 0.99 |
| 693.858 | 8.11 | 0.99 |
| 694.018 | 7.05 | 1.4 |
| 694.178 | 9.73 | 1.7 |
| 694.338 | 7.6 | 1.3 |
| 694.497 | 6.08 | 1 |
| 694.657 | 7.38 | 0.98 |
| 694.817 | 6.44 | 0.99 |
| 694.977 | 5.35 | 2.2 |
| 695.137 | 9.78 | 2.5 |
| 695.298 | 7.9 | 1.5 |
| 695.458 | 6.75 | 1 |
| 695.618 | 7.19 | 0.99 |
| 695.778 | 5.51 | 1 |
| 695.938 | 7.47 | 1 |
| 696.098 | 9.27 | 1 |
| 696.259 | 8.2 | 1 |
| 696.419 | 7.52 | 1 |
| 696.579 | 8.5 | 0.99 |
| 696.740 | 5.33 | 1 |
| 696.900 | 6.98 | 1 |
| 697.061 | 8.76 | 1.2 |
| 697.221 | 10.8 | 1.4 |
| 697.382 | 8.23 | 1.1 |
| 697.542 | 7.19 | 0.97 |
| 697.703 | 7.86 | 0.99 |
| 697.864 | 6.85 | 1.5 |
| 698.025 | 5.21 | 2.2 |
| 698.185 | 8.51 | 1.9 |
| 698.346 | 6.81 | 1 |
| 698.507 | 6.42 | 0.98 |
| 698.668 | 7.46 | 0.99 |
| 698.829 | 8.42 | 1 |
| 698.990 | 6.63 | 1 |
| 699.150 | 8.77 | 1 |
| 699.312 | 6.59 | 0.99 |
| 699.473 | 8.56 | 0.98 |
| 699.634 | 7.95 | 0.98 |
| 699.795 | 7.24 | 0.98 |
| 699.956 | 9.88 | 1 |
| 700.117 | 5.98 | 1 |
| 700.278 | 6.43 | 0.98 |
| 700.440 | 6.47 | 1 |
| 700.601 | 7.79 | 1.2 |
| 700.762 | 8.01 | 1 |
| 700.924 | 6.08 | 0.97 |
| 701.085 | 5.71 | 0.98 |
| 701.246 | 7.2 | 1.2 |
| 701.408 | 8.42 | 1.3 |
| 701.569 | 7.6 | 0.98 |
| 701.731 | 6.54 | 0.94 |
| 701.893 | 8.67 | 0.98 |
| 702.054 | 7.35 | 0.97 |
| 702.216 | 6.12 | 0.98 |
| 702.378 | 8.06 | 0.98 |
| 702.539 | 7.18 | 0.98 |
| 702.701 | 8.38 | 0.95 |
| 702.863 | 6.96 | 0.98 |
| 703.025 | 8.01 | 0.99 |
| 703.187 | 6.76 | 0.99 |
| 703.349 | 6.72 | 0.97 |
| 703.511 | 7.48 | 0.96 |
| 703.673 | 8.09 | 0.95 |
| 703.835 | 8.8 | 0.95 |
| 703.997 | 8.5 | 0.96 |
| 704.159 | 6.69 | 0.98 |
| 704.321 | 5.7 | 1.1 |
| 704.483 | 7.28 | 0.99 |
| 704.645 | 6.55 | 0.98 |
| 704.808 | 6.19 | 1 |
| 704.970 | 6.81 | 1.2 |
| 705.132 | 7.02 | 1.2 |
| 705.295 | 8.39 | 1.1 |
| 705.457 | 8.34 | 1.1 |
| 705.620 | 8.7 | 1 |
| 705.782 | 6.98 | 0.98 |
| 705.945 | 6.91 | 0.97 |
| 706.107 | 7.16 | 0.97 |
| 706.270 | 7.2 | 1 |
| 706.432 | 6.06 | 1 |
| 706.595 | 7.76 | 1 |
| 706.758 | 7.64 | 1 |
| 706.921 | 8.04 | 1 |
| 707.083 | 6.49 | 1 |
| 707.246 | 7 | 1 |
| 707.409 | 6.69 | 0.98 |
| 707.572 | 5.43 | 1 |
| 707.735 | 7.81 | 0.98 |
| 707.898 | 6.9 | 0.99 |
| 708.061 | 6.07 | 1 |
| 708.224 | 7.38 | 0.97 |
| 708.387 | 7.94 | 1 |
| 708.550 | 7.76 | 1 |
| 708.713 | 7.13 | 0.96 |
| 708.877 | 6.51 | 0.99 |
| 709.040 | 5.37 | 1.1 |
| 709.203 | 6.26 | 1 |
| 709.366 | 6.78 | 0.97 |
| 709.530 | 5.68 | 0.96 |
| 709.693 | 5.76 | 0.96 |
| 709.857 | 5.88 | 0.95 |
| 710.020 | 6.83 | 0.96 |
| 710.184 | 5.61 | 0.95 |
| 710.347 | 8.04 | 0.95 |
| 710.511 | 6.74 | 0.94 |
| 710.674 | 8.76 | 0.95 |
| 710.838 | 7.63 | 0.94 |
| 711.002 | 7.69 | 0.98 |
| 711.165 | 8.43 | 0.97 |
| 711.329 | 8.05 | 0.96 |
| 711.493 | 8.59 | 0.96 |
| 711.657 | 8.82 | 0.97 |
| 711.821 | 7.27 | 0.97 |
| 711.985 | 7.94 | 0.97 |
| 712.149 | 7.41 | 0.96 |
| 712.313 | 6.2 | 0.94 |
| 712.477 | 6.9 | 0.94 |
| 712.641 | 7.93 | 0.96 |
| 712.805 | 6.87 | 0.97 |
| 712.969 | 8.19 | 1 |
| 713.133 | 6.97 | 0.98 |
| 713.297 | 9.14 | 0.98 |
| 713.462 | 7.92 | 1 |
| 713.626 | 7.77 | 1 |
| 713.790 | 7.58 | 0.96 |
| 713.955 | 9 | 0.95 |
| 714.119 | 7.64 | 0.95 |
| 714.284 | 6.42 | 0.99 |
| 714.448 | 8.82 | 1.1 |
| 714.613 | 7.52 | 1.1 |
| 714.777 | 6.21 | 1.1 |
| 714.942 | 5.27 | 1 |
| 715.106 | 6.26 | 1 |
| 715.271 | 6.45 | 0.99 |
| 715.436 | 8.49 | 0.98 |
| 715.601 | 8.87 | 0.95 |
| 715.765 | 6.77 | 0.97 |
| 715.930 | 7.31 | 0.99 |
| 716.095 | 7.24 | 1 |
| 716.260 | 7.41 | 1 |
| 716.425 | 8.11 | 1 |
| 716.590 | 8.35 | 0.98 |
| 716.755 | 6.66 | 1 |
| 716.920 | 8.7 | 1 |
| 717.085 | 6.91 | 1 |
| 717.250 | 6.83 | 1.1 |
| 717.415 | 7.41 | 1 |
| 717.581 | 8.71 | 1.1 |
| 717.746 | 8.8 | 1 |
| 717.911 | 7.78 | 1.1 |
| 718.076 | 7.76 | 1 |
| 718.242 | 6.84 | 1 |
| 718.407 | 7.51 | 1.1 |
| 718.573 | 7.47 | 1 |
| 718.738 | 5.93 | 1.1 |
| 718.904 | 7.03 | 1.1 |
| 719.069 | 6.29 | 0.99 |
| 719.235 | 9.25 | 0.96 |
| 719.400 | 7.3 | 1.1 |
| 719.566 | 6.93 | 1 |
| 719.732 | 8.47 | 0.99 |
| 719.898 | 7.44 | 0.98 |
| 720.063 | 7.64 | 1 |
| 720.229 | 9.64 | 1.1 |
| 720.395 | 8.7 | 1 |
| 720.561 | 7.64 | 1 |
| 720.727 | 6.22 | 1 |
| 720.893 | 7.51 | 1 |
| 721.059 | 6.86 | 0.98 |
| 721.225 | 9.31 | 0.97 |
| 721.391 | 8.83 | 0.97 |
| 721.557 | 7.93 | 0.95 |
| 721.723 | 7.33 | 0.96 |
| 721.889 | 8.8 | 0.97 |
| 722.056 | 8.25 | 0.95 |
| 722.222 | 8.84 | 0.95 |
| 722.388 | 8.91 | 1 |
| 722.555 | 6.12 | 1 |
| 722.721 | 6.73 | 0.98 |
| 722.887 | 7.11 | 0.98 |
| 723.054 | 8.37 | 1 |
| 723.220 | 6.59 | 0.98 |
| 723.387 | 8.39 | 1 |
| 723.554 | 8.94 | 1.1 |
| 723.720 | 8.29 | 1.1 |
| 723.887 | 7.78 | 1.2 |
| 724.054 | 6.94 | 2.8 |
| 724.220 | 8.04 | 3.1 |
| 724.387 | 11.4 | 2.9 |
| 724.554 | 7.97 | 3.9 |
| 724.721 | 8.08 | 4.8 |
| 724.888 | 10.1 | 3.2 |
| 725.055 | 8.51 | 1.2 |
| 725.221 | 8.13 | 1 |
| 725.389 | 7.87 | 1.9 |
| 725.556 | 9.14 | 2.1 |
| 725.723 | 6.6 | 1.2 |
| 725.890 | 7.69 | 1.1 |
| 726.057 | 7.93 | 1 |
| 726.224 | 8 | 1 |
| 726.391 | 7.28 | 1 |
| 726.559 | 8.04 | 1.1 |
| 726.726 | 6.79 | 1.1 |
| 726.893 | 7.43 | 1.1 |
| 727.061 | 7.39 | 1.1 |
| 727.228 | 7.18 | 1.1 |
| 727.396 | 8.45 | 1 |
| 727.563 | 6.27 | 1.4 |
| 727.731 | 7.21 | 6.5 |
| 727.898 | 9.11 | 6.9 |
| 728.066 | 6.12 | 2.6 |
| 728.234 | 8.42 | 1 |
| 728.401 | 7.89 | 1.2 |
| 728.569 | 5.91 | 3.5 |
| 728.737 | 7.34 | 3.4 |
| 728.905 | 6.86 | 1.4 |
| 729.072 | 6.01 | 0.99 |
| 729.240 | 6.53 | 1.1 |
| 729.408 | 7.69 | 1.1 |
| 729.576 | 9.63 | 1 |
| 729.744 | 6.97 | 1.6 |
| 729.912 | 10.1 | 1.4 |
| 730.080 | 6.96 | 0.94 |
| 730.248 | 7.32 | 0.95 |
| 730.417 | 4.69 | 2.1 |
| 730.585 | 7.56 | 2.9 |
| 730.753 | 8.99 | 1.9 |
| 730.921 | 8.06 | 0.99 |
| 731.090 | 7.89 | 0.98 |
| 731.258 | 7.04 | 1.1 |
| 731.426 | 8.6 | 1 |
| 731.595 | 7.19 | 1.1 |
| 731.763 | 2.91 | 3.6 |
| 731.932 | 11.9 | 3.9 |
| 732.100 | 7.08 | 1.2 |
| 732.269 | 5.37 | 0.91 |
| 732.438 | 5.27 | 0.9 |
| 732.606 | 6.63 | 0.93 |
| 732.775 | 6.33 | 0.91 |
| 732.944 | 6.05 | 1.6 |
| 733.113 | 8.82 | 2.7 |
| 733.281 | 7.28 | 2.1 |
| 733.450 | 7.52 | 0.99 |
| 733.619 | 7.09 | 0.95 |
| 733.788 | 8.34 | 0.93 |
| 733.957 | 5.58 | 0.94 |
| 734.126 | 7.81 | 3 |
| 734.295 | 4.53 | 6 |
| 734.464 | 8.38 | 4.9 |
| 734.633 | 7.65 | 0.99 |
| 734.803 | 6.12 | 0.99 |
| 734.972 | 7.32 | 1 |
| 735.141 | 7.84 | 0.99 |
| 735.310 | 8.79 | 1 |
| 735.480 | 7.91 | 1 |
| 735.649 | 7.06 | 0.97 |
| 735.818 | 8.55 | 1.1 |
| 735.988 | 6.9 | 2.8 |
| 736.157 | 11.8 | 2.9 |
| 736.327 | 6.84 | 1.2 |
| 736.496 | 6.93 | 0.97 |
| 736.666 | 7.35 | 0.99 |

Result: 7.29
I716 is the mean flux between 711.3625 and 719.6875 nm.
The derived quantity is 7.52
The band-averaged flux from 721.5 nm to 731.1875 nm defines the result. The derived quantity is 7.77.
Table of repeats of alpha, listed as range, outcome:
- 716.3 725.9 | 7.89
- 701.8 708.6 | 7.28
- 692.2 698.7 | 7.53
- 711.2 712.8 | 7.66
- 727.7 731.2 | 7.49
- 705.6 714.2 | 7.26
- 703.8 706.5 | 7.23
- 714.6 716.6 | 7.2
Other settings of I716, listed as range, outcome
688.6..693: 7.75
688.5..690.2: 8.09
